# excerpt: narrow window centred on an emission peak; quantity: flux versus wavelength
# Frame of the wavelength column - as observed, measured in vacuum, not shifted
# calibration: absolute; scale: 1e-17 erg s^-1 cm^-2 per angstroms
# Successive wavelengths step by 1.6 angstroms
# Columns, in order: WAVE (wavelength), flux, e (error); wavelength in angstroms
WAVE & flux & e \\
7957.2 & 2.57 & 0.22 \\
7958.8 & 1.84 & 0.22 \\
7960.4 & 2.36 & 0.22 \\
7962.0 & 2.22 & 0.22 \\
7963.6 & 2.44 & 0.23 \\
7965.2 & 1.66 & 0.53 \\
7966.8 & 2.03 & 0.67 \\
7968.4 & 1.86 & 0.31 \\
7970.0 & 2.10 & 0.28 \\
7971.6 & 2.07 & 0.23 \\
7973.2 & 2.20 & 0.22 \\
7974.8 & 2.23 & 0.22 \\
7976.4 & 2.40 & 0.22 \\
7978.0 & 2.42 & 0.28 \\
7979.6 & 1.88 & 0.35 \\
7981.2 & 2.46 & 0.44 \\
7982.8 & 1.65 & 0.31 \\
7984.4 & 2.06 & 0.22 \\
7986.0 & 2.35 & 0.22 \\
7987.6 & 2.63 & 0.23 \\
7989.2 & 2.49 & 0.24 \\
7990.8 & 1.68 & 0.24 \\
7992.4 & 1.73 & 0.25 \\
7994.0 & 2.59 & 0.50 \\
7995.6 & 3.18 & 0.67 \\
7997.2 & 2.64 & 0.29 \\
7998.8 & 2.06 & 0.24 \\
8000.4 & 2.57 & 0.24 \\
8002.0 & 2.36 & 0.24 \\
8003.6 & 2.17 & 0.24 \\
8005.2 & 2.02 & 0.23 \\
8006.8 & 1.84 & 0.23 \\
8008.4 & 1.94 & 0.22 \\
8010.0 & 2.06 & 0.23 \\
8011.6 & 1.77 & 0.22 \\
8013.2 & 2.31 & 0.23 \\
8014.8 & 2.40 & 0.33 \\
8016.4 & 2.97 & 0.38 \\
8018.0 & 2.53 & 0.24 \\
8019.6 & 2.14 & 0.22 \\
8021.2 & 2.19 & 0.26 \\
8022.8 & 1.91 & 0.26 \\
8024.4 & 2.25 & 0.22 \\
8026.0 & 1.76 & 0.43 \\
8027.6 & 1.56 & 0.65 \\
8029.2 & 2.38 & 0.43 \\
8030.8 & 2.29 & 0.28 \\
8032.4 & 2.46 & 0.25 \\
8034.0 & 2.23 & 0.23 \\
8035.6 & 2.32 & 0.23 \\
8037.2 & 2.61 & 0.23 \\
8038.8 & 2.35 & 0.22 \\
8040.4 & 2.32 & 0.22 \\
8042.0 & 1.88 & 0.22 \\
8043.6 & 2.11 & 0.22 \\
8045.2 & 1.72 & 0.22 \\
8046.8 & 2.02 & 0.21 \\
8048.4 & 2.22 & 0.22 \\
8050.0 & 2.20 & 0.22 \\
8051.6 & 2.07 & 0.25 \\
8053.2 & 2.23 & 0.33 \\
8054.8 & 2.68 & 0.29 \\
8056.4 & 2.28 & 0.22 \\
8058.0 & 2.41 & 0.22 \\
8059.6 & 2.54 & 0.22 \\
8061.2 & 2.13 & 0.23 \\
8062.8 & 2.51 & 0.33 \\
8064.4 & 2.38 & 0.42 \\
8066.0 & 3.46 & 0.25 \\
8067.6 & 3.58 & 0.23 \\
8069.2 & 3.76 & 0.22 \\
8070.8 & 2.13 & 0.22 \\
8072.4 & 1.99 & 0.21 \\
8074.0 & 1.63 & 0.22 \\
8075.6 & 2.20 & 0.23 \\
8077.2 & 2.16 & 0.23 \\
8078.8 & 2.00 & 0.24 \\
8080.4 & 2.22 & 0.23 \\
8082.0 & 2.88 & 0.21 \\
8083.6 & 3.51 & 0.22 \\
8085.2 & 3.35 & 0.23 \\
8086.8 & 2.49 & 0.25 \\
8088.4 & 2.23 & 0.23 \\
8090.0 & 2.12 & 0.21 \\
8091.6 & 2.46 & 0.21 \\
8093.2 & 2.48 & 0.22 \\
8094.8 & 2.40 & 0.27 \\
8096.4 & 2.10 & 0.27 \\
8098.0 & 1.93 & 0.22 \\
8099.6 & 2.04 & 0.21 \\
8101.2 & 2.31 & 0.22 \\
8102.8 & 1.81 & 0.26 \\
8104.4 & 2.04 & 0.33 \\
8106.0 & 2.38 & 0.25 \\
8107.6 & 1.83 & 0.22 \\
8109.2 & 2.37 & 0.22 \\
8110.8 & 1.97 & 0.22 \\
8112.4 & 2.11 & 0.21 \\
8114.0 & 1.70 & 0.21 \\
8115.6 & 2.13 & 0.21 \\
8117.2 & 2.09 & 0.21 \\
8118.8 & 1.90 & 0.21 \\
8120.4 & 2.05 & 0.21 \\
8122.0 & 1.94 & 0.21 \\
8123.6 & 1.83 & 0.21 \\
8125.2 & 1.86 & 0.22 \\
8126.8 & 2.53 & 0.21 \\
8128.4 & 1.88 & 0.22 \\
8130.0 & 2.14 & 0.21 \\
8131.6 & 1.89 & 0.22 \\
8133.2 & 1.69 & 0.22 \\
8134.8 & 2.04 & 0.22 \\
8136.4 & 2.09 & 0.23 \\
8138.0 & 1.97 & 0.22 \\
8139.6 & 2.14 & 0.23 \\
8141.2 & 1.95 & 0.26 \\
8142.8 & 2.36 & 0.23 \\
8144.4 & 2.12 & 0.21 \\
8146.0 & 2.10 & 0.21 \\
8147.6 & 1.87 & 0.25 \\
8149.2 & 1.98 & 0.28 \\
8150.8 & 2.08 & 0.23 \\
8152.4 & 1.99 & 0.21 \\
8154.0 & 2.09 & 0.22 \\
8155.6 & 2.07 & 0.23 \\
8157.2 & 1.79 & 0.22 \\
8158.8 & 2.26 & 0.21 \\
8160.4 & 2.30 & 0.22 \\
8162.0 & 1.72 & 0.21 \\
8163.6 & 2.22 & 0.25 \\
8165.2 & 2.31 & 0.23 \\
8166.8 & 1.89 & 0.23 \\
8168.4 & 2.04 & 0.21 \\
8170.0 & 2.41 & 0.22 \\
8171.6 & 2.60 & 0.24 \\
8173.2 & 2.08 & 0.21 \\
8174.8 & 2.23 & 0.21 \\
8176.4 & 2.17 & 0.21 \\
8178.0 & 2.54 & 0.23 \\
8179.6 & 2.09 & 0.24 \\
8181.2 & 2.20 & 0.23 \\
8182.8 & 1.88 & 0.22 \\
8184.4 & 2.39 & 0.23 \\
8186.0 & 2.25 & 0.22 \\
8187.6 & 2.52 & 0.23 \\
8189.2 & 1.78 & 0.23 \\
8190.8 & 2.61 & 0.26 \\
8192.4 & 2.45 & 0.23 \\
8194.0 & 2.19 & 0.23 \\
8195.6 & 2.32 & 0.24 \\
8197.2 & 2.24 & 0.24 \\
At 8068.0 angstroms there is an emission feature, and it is [S II] 6716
